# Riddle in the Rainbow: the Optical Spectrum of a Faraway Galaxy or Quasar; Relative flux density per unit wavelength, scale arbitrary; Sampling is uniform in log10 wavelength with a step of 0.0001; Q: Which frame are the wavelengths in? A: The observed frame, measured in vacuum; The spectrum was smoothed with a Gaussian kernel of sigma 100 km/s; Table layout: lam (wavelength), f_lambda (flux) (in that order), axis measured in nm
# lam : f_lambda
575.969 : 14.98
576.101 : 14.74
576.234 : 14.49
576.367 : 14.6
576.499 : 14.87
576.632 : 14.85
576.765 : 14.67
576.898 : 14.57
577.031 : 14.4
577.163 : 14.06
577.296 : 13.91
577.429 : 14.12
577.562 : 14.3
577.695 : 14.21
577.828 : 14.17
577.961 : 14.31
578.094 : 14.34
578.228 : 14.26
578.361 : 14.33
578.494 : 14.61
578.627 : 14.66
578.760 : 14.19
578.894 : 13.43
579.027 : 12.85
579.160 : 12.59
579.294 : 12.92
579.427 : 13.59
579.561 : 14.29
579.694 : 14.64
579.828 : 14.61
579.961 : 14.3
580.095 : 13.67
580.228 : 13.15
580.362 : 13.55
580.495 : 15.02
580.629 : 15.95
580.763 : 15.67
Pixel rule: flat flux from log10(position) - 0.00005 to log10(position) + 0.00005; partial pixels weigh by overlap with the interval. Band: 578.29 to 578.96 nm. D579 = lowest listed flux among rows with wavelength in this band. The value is 13.43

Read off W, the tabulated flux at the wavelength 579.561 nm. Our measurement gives 14.29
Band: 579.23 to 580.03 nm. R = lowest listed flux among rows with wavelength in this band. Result 12.92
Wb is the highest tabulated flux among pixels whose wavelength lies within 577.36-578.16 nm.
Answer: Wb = 14.34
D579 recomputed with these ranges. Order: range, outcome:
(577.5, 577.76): 14.21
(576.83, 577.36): 13.91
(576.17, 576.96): 14.49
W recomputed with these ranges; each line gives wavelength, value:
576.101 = 14.74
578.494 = 14.61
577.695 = 14.21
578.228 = 14.26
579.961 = 14.3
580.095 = 13.67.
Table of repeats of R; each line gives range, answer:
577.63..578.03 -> 14.17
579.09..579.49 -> 12.59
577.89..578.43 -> 14.26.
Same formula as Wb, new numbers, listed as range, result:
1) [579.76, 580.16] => 14.61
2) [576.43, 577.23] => 14.87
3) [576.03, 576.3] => 14.74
